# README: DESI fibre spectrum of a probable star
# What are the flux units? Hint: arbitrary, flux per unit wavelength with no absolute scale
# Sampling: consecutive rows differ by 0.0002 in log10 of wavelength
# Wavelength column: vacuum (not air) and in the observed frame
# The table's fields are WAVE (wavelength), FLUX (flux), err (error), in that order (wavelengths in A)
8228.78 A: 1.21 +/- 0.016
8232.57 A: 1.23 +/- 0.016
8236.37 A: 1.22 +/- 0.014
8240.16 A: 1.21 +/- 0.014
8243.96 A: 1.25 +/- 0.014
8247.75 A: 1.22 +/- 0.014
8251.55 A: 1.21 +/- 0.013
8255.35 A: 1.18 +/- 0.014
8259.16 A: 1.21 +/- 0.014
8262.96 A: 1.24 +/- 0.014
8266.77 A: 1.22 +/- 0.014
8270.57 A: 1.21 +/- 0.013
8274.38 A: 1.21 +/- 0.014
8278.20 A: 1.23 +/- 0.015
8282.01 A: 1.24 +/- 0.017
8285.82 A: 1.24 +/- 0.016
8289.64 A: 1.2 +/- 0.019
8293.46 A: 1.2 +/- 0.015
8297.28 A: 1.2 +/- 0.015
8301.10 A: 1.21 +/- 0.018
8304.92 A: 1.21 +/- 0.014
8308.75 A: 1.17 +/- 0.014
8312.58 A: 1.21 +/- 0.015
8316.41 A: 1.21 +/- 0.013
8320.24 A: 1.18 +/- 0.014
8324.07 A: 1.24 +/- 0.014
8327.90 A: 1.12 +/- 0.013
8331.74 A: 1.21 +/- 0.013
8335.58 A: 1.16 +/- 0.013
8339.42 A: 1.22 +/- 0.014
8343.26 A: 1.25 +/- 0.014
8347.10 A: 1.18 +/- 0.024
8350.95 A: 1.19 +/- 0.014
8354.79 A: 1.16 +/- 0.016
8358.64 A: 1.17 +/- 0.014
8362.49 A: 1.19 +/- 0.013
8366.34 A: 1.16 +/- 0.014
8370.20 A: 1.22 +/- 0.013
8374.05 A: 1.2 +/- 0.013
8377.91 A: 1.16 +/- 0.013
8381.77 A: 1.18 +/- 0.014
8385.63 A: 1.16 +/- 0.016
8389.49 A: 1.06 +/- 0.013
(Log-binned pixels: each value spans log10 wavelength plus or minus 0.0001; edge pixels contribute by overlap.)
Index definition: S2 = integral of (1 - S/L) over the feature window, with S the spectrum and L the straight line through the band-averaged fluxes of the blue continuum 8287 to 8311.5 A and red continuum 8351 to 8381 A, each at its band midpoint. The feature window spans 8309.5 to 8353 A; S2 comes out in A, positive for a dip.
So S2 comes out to -0.2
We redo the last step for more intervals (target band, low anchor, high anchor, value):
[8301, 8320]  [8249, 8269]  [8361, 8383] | 0.0 A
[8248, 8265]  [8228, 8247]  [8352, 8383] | 0.1 A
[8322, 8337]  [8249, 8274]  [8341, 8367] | 0.1 A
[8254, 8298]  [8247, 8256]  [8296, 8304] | -0.4 A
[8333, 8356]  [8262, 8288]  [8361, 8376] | 0.1 A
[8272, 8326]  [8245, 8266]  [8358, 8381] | -0.4 A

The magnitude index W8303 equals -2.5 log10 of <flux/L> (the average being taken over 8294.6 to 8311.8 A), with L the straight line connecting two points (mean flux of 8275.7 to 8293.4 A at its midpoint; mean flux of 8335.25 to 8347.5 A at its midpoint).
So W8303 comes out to 0.019 mag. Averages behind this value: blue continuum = 1.22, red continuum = 1.21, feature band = 1.2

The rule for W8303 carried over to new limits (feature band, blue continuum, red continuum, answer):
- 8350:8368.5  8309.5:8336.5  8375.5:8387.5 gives 0.00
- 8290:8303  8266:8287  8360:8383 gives 0.01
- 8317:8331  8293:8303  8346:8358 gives 0.00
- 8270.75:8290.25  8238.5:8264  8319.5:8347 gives -0.01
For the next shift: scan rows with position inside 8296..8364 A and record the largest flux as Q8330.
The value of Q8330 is 1.25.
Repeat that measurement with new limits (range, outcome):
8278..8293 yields 1.24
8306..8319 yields 1.21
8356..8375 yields 1.22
